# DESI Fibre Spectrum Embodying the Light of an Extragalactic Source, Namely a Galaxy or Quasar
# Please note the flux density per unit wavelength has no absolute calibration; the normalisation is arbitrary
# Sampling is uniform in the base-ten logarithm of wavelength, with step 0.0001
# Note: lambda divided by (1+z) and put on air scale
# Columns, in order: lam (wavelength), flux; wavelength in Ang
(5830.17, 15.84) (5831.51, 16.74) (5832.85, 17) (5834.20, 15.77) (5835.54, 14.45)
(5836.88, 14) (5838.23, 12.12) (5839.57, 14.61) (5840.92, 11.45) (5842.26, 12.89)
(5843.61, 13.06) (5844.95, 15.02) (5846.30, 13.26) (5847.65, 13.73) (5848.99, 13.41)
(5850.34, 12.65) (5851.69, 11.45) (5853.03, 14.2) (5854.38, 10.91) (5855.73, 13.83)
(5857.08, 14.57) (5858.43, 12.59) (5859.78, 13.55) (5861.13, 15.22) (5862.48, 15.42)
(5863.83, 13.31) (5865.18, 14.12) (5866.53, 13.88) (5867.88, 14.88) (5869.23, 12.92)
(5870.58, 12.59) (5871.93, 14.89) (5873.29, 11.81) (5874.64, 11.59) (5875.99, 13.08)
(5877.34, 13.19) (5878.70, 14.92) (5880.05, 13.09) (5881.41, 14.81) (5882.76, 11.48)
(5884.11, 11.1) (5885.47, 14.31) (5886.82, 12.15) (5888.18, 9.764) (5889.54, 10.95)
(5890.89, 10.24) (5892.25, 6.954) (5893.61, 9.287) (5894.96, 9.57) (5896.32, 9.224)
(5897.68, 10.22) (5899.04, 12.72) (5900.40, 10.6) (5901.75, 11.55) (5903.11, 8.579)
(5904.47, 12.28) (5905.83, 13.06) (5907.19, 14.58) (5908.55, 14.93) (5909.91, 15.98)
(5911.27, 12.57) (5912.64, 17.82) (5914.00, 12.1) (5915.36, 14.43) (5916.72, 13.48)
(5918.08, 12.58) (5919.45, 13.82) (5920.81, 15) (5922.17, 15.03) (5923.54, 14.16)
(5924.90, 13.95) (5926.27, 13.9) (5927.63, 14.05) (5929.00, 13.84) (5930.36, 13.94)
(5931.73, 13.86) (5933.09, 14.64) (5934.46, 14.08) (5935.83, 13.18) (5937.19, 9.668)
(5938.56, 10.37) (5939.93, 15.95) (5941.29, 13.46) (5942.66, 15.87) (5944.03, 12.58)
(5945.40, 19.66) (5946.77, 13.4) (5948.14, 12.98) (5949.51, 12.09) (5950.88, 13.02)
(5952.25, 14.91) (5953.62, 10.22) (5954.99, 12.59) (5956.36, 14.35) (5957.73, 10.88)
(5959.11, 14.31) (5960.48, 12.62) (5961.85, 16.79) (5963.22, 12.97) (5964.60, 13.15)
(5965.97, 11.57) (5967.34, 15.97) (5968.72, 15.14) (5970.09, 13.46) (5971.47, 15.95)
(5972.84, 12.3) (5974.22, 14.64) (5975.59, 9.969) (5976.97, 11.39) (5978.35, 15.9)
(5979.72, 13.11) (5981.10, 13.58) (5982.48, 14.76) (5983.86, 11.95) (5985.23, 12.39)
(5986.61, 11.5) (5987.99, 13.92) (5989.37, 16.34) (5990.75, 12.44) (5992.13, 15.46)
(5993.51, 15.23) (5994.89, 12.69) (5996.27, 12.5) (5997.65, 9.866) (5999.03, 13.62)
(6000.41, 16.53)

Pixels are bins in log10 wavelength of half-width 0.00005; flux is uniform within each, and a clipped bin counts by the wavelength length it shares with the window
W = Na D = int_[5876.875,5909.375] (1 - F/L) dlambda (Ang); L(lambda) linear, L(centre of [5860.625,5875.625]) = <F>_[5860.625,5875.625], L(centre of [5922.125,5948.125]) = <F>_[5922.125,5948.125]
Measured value 4.97 Ang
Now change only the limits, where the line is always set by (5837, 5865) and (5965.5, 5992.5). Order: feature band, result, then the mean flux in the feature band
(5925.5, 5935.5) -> -0.4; 14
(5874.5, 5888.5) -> 0.7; 12.8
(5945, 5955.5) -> 0.1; 13.5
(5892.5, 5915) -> 2.2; 12.1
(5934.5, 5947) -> -0.3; 13.8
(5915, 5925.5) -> -0.4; 14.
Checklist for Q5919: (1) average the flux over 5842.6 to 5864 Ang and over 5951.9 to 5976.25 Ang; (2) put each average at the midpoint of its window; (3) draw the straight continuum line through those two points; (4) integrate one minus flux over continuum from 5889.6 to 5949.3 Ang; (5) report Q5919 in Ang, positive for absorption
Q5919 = 2.00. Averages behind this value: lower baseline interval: 13.5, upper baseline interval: 13.4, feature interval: 13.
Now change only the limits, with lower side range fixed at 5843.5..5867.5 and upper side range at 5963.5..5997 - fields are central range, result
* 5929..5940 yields 0.38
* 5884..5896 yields 2.80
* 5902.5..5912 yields 0.26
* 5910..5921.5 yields -0.43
